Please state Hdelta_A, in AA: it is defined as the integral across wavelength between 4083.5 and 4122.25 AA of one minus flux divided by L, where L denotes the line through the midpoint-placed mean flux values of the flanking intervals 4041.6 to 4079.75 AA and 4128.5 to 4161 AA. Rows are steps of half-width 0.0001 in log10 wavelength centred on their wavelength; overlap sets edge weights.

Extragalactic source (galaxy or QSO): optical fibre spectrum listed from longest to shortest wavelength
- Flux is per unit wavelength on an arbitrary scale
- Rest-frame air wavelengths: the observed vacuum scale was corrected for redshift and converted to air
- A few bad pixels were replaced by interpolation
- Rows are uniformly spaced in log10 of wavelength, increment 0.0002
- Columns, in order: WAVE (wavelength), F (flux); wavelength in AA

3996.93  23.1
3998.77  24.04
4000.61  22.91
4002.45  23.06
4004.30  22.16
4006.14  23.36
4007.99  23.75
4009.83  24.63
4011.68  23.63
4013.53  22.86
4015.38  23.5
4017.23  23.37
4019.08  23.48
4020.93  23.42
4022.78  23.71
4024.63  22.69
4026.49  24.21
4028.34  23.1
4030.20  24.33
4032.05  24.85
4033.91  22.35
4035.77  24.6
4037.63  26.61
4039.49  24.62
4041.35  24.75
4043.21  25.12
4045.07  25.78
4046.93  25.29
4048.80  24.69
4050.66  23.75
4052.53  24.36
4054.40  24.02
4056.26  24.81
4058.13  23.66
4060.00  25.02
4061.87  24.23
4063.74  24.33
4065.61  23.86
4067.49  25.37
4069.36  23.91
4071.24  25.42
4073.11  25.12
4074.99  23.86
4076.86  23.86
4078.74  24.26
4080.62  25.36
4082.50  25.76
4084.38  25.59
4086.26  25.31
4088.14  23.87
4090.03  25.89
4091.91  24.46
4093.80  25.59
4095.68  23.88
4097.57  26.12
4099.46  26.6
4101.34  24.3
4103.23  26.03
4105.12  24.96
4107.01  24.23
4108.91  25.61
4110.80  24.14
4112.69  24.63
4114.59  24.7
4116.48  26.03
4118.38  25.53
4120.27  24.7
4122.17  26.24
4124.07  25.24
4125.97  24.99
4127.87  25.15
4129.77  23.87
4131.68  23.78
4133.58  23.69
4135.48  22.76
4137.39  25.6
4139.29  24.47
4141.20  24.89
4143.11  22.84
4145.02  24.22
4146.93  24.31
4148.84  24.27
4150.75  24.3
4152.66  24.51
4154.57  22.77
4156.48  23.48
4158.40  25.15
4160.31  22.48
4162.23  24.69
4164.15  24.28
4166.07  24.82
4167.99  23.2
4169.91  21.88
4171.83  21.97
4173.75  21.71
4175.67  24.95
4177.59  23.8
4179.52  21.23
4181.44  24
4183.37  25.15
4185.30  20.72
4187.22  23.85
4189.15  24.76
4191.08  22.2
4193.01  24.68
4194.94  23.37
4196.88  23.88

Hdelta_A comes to -1.4 AA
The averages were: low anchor 24.5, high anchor 24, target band 25.1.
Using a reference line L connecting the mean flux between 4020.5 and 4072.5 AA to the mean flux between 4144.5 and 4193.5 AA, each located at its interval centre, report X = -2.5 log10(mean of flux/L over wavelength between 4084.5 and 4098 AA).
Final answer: -0.040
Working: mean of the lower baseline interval 24.4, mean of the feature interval 25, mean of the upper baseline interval 23.6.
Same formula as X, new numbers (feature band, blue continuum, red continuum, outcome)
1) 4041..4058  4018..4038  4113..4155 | -0.03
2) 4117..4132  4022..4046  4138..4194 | -0.05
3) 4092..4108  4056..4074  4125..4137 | -0.04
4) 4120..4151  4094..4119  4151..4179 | 0.00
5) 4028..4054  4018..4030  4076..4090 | -0.03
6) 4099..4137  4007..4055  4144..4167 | -0.03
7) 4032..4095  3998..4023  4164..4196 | -0.06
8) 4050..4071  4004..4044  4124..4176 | -0.02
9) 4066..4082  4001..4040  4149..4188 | -0.05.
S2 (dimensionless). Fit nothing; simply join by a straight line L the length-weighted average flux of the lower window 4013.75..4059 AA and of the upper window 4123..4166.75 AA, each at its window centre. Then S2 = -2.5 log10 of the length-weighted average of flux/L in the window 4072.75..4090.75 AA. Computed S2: -0.03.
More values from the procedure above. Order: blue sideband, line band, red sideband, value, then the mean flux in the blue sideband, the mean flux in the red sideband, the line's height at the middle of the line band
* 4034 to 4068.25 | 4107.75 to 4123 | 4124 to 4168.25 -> -0.04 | 24.7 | 24.1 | 24.3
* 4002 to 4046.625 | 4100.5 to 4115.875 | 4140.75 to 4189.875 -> -0.05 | 23.9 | 23.6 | 23.7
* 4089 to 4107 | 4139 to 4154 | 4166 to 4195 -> -0.01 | 25.3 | 23.2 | 24.1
